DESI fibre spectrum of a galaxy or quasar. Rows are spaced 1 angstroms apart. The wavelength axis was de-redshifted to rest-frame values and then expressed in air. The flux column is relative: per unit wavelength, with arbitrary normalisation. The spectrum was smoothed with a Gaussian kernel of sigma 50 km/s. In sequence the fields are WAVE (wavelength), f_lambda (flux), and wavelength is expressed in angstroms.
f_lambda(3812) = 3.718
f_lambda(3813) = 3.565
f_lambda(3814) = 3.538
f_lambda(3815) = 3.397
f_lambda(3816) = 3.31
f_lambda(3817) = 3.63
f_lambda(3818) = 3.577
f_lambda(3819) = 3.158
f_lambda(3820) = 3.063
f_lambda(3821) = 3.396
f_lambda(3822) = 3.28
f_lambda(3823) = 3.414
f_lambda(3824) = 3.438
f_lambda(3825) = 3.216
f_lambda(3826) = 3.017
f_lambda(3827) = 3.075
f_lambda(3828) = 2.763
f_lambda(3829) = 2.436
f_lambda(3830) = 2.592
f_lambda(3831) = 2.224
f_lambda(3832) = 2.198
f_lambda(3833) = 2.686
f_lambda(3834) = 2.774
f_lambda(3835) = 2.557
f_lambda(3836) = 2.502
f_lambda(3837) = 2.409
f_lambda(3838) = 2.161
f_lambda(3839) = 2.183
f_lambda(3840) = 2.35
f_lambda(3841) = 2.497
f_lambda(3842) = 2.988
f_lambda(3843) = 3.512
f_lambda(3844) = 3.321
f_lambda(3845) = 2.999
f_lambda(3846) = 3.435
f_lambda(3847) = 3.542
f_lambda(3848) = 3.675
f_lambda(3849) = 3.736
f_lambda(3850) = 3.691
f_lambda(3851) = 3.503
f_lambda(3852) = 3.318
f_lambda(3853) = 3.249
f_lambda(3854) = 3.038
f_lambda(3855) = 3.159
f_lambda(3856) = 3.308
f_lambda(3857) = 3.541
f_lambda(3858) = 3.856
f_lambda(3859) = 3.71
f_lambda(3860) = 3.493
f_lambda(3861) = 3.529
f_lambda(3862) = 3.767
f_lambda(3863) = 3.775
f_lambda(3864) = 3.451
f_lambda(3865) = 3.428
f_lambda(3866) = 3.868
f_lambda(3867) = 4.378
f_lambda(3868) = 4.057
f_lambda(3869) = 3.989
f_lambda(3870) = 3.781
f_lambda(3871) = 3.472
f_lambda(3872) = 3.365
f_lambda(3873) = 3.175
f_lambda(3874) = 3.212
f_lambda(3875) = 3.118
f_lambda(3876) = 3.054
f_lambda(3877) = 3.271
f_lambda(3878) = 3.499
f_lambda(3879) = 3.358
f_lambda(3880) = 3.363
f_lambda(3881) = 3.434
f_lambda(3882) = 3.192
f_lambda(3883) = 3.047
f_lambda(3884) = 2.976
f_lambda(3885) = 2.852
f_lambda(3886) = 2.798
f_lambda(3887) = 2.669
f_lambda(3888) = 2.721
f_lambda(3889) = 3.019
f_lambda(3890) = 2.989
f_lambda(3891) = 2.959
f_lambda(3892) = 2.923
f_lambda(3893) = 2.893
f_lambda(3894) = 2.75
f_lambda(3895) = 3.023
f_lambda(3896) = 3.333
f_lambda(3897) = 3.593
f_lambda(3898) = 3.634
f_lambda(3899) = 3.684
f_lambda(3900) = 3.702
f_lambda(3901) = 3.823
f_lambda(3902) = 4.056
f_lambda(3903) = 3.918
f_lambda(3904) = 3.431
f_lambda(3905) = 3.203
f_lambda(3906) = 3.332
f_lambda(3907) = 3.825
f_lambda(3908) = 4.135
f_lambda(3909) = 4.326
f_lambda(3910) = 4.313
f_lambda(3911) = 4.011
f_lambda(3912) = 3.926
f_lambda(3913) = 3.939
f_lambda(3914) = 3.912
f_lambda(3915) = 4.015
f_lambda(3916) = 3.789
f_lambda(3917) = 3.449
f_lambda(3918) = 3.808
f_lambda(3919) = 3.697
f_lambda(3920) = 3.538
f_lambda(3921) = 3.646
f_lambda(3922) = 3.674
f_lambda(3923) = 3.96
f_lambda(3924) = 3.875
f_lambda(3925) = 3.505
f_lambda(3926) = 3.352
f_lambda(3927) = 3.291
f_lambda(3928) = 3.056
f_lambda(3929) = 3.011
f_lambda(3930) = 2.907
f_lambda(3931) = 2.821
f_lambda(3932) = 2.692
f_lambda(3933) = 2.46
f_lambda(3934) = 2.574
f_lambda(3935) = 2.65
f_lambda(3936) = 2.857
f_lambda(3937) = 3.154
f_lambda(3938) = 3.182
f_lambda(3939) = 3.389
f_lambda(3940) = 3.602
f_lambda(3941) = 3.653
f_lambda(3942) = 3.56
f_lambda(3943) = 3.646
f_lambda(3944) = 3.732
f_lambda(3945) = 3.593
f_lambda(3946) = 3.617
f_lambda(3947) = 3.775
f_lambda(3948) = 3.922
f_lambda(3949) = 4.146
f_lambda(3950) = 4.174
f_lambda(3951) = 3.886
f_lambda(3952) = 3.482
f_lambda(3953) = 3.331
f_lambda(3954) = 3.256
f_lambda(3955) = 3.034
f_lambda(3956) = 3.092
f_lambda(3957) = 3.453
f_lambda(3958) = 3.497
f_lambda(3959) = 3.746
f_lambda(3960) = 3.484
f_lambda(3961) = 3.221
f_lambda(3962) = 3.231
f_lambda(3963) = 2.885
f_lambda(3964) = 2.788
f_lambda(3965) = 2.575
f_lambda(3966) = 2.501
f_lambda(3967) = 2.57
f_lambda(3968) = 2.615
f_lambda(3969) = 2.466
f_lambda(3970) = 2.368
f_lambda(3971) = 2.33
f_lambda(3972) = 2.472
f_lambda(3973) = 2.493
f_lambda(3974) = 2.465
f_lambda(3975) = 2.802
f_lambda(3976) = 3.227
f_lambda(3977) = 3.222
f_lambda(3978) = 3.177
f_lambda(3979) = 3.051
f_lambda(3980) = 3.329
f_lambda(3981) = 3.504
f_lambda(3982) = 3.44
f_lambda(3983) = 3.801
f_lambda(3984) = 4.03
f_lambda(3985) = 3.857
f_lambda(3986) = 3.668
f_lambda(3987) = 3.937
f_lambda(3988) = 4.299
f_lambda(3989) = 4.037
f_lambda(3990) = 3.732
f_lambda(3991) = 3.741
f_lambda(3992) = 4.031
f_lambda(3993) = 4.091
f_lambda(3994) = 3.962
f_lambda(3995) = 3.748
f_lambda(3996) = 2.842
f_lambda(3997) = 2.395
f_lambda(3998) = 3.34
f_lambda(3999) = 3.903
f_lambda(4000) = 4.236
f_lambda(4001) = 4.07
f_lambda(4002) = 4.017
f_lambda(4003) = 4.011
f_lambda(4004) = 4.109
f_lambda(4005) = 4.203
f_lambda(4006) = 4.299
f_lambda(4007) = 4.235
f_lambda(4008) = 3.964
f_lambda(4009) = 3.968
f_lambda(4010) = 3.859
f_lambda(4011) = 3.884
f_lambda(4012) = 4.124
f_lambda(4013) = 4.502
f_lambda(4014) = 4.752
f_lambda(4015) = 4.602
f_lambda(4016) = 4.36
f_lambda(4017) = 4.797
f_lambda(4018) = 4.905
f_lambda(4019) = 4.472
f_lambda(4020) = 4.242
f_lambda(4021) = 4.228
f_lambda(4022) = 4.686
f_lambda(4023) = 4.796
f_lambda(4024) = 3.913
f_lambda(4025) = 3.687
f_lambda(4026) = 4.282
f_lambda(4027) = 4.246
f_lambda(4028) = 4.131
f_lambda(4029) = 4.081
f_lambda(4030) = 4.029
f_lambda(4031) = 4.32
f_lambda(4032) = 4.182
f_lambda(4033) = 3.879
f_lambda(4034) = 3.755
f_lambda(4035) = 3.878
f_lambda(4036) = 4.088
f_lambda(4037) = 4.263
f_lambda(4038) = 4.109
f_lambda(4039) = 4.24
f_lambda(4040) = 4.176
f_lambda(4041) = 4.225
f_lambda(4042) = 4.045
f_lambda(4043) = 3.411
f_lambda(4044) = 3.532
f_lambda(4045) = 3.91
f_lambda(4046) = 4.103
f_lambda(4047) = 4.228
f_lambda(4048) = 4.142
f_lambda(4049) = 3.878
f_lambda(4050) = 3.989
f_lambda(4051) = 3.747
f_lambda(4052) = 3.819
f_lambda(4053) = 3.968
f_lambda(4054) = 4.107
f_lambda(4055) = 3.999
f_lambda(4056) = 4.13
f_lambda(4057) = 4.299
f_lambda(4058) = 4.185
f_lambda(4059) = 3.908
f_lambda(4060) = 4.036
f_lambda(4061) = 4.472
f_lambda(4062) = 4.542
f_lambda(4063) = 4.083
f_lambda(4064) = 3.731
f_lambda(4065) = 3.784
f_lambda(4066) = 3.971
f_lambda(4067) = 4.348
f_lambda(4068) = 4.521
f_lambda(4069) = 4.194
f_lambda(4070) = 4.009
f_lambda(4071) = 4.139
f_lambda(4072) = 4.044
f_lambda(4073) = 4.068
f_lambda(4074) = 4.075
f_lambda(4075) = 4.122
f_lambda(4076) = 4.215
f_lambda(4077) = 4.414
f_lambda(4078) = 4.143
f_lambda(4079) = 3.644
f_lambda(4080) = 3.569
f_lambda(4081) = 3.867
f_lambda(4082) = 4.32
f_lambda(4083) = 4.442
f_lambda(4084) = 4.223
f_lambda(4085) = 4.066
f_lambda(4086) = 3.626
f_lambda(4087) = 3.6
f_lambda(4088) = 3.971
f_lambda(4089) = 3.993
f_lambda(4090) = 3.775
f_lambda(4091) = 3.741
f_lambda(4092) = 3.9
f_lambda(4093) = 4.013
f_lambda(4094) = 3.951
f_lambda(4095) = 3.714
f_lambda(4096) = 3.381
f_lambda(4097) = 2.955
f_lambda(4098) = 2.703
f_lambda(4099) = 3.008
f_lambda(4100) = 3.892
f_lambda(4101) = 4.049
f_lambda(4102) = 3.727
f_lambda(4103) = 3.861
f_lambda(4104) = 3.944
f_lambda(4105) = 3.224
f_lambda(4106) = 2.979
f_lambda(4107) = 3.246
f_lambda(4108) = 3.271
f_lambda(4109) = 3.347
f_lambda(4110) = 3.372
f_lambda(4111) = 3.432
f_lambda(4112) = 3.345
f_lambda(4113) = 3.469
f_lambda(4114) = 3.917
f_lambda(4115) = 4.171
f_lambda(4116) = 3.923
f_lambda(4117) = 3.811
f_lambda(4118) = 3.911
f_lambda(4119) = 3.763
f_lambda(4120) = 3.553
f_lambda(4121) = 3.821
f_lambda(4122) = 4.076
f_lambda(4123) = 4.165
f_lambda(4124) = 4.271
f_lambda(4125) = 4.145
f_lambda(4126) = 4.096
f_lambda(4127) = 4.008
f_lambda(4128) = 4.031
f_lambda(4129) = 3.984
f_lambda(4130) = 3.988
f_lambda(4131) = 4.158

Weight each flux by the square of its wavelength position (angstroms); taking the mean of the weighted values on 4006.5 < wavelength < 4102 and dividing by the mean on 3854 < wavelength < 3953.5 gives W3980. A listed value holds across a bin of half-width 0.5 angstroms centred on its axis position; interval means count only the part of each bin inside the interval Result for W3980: 1.3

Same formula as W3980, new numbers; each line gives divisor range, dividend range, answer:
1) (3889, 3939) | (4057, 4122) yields 1.22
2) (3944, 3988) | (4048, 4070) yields 1.31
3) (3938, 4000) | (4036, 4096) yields 1.25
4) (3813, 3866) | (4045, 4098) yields 1.42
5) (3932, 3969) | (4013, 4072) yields 1.33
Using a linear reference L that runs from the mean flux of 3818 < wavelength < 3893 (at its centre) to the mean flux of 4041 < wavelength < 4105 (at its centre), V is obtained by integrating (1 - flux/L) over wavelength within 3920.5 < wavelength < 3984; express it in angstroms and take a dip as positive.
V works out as 5.3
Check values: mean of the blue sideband 3.18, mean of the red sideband 3.94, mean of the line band 3.22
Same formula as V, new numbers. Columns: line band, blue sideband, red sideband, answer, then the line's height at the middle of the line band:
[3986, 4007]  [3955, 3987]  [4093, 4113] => -4.6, 3.16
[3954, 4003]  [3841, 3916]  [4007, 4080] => 7.0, 3.87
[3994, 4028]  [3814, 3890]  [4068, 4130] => -4.8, 3.6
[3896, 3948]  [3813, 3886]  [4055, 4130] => -1.8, 3.42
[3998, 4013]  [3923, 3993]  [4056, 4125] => -2.4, 3.5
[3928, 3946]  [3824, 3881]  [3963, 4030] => 1.8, 3.5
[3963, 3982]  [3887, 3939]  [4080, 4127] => 3.9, 3.51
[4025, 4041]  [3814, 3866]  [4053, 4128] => -1.7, 3.71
